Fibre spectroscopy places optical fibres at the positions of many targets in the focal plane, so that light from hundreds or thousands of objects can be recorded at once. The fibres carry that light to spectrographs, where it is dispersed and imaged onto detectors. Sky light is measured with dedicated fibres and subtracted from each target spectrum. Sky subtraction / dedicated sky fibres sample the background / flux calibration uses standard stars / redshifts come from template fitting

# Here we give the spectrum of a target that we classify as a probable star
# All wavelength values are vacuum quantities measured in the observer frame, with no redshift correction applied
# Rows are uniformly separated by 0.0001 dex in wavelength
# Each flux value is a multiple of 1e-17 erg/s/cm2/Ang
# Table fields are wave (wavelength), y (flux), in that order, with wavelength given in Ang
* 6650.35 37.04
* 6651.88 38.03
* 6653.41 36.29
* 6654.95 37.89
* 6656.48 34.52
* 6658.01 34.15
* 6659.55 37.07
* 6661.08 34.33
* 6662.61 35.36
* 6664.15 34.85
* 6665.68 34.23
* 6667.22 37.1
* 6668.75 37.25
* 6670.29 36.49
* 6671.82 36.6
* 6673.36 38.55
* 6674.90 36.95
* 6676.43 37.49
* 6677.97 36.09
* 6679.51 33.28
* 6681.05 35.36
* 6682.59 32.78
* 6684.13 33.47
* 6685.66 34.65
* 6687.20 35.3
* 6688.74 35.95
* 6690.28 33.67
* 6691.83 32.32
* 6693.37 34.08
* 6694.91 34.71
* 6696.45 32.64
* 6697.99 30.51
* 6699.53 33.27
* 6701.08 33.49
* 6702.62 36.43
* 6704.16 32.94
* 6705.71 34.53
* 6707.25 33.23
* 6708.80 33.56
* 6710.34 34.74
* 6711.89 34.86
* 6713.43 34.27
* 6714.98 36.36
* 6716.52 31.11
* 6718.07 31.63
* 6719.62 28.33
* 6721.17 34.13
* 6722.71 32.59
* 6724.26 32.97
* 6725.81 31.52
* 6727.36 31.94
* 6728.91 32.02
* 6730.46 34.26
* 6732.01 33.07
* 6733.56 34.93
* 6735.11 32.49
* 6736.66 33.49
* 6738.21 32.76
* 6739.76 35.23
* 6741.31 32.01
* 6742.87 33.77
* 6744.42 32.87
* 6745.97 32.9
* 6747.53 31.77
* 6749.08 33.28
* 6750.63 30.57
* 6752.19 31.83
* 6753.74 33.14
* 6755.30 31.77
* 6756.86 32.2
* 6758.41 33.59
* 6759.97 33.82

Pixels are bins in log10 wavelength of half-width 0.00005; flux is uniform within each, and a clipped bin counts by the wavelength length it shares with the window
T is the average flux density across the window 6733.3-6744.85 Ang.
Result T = 33.4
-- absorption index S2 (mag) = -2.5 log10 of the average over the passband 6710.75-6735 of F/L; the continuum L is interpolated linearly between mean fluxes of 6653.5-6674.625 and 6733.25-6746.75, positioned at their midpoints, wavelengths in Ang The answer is 0.033 mag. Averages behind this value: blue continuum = 36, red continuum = 33.3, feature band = 32.9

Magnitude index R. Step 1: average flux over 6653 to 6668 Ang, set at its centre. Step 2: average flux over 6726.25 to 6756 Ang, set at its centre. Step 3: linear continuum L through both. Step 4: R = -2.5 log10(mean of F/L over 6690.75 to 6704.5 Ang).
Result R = 0.029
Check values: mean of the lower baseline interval 35.6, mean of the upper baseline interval 32.8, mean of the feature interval 33.4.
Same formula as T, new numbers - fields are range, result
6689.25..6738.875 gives 33.2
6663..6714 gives 34.7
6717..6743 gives 32.7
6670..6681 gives 36.4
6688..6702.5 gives 33.5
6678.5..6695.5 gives 34.2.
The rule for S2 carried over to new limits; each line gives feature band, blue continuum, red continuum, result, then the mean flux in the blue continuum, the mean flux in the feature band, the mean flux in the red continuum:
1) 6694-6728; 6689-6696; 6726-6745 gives 0.011 mag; 33.8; 33.2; 33.2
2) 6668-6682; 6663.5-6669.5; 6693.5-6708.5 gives -0.032 mag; 35.9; 36.4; 33.6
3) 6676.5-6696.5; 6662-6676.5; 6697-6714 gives 0.026 mag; 36.5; 34.3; 33.8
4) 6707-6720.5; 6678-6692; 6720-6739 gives 0.010 mag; 34.3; 33.1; 32.9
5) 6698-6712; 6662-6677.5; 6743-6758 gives 0.026 mag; 36.5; 33.9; 32.4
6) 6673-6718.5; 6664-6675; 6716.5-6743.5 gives 0.020 mag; 36.6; 34.3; 32.7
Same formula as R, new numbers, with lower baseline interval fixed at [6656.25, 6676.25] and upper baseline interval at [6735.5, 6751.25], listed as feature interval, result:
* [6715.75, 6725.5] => 0.068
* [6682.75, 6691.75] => 0.028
